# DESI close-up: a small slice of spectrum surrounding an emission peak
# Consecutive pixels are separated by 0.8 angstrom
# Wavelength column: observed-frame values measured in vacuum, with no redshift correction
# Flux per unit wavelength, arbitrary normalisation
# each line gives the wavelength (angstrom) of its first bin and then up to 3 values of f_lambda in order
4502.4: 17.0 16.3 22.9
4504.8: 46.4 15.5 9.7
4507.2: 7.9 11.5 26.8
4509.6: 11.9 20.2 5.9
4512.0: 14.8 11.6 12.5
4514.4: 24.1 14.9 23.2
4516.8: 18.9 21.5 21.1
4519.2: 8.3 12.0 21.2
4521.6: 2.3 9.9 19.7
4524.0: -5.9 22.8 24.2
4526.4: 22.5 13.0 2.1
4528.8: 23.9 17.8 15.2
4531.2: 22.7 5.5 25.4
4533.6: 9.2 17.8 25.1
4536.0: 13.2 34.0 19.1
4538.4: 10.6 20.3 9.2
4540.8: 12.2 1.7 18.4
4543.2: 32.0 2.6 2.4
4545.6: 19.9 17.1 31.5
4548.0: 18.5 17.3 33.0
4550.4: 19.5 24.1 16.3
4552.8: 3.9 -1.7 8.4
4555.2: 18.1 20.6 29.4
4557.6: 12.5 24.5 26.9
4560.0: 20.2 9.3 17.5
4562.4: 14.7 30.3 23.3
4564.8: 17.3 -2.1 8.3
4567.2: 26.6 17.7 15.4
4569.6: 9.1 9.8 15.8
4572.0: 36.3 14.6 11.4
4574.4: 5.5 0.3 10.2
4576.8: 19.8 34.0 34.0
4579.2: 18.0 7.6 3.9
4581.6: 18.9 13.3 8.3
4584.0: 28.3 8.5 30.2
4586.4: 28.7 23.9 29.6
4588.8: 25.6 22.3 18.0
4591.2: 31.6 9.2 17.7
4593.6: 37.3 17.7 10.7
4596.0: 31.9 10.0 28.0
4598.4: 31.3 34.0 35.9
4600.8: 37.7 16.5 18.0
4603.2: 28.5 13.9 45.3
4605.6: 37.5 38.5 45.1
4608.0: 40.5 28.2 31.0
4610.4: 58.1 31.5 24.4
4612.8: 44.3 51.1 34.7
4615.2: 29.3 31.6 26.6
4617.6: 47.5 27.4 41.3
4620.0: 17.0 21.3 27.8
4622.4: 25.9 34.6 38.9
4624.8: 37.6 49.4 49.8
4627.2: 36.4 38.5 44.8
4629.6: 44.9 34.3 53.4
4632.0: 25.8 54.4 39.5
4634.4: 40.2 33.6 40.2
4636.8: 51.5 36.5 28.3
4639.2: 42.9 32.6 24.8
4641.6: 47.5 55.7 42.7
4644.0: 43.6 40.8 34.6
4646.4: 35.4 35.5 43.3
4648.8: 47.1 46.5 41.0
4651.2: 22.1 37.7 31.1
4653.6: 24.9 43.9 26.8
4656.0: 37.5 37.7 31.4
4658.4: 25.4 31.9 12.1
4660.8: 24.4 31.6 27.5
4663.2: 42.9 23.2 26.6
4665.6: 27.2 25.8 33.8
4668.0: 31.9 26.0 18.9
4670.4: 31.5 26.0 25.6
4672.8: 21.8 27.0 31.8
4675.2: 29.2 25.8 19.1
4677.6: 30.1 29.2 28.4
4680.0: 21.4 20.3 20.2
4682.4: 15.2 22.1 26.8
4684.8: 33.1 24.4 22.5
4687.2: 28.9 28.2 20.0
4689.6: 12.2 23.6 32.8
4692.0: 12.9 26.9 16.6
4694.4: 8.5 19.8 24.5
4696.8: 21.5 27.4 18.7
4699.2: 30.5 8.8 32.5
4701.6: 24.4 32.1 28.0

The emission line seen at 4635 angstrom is C IV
